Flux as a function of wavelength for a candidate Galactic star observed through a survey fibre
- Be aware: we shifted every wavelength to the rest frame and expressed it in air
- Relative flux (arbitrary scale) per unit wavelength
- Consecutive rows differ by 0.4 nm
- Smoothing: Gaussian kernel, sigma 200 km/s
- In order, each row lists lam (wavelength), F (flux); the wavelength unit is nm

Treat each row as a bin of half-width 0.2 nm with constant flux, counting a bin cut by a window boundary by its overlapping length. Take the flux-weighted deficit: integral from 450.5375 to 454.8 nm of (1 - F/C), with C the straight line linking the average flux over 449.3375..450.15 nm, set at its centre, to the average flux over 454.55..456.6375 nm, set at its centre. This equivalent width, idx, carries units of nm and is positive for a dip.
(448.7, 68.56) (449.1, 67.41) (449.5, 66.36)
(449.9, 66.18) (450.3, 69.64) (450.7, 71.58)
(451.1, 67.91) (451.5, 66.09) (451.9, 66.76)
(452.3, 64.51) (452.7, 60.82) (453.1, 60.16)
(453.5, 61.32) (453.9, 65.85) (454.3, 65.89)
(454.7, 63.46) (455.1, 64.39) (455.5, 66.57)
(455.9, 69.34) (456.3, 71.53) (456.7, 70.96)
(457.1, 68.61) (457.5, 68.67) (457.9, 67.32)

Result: 0.13 nm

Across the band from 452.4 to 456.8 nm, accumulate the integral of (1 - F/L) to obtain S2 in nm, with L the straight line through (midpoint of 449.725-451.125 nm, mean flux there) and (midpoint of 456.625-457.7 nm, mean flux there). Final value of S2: 0.24 nm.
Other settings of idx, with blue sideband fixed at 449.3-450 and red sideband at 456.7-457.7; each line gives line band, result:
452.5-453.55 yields 0.11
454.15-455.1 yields 0.05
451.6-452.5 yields 0.02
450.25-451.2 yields -0.05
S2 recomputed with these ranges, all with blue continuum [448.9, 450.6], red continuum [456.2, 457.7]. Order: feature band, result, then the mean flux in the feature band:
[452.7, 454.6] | 0.16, 63.1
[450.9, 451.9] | 0.02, 67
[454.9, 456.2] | 0.04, 67.1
